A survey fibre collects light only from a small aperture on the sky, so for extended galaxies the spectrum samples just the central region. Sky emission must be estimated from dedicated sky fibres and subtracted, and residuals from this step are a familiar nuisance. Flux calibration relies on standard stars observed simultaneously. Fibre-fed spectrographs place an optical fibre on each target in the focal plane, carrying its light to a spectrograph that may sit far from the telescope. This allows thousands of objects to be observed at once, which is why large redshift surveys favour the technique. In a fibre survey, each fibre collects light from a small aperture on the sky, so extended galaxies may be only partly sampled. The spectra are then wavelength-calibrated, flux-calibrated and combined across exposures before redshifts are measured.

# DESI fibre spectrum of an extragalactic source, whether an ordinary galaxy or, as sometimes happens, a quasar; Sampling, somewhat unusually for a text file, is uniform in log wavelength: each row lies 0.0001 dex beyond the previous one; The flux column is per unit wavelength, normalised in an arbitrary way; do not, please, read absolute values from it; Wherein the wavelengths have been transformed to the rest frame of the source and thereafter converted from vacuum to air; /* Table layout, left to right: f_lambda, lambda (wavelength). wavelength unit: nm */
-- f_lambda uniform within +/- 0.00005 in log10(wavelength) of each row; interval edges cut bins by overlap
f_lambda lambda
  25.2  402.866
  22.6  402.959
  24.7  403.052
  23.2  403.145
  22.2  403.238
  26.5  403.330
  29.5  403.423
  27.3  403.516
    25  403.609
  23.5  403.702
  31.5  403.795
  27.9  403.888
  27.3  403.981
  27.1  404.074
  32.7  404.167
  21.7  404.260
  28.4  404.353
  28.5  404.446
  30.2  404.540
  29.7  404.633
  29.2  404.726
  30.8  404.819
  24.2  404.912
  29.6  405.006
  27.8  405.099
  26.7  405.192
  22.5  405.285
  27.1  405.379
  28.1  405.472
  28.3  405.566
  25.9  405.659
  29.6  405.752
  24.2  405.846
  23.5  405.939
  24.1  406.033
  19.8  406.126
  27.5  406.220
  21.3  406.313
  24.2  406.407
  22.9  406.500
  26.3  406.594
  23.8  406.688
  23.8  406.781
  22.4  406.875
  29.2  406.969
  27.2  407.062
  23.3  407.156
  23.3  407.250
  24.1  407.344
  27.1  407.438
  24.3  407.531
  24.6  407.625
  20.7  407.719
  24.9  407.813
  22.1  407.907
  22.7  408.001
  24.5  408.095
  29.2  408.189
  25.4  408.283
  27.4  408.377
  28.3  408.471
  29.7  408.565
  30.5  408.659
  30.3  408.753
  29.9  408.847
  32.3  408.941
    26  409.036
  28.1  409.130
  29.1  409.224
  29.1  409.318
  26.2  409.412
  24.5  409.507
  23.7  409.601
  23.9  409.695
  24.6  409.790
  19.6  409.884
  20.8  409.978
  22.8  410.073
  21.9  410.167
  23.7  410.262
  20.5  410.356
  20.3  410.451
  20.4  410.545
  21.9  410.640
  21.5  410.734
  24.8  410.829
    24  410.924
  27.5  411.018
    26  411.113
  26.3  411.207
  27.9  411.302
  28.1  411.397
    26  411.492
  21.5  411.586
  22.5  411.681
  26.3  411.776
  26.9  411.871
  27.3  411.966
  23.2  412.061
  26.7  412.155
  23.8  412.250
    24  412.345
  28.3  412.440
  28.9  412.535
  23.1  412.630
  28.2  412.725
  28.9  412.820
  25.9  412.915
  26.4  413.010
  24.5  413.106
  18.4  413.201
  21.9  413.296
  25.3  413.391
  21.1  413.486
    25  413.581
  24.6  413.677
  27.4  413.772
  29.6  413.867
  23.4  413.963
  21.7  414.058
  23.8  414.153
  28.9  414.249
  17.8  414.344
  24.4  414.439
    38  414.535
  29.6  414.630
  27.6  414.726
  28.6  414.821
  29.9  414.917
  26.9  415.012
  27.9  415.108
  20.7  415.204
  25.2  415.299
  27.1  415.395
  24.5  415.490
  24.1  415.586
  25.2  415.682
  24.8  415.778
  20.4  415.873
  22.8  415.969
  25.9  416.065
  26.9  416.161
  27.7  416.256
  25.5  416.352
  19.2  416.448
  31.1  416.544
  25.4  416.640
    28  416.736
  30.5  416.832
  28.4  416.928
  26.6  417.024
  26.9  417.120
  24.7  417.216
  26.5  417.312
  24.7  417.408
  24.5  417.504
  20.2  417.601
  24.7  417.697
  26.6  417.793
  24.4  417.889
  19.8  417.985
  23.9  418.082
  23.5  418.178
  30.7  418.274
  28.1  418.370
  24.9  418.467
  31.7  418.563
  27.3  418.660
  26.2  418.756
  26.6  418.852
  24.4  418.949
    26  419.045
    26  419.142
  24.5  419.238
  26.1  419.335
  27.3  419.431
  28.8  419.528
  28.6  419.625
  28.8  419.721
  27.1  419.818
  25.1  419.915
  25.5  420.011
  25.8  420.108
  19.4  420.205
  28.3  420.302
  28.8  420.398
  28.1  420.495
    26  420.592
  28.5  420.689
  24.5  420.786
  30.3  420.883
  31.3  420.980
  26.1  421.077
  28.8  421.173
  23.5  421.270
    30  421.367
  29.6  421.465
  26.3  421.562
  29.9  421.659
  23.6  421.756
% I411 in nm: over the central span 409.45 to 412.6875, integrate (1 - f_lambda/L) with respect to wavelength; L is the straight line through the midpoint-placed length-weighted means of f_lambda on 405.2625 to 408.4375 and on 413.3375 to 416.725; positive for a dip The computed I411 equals 0.137 nm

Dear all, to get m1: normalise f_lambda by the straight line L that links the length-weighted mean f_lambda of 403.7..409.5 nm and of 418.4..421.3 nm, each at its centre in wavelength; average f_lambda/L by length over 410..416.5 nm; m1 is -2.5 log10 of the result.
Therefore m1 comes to 0.07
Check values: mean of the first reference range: 26.5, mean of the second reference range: 26.8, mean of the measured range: 25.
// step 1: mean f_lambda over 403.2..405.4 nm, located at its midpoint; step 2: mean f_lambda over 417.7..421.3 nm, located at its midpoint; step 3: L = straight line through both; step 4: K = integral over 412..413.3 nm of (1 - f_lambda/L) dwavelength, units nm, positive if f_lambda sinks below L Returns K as 0.08 nm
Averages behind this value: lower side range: 27.4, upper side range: 26.5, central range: 25.3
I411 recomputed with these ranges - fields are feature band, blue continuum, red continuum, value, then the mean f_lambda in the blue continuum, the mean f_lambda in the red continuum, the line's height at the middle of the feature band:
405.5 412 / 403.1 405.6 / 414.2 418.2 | 0.387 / 27.3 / 25.7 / 26.7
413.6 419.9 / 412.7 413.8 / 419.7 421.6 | -0.061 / 24.7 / 27.1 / 25.8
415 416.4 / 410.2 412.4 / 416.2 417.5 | 0.058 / 24.4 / 26.5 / 26.1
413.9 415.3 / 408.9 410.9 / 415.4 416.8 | -0.080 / 24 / 25.2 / 24.9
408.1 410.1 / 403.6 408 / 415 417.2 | -0.070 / 25.9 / 25.7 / 25.8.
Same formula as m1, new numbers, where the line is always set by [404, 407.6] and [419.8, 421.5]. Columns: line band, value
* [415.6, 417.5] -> 0.04 mag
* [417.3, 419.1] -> 0.06 mag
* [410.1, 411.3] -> 0.13 mag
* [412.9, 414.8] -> 0.05 mag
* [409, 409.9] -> 0.03 mag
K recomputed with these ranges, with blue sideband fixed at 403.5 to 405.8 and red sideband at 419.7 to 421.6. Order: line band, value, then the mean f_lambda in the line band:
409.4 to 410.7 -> 0.240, 22.4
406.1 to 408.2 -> 0.249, 24.3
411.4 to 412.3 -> 0.076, 25.1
